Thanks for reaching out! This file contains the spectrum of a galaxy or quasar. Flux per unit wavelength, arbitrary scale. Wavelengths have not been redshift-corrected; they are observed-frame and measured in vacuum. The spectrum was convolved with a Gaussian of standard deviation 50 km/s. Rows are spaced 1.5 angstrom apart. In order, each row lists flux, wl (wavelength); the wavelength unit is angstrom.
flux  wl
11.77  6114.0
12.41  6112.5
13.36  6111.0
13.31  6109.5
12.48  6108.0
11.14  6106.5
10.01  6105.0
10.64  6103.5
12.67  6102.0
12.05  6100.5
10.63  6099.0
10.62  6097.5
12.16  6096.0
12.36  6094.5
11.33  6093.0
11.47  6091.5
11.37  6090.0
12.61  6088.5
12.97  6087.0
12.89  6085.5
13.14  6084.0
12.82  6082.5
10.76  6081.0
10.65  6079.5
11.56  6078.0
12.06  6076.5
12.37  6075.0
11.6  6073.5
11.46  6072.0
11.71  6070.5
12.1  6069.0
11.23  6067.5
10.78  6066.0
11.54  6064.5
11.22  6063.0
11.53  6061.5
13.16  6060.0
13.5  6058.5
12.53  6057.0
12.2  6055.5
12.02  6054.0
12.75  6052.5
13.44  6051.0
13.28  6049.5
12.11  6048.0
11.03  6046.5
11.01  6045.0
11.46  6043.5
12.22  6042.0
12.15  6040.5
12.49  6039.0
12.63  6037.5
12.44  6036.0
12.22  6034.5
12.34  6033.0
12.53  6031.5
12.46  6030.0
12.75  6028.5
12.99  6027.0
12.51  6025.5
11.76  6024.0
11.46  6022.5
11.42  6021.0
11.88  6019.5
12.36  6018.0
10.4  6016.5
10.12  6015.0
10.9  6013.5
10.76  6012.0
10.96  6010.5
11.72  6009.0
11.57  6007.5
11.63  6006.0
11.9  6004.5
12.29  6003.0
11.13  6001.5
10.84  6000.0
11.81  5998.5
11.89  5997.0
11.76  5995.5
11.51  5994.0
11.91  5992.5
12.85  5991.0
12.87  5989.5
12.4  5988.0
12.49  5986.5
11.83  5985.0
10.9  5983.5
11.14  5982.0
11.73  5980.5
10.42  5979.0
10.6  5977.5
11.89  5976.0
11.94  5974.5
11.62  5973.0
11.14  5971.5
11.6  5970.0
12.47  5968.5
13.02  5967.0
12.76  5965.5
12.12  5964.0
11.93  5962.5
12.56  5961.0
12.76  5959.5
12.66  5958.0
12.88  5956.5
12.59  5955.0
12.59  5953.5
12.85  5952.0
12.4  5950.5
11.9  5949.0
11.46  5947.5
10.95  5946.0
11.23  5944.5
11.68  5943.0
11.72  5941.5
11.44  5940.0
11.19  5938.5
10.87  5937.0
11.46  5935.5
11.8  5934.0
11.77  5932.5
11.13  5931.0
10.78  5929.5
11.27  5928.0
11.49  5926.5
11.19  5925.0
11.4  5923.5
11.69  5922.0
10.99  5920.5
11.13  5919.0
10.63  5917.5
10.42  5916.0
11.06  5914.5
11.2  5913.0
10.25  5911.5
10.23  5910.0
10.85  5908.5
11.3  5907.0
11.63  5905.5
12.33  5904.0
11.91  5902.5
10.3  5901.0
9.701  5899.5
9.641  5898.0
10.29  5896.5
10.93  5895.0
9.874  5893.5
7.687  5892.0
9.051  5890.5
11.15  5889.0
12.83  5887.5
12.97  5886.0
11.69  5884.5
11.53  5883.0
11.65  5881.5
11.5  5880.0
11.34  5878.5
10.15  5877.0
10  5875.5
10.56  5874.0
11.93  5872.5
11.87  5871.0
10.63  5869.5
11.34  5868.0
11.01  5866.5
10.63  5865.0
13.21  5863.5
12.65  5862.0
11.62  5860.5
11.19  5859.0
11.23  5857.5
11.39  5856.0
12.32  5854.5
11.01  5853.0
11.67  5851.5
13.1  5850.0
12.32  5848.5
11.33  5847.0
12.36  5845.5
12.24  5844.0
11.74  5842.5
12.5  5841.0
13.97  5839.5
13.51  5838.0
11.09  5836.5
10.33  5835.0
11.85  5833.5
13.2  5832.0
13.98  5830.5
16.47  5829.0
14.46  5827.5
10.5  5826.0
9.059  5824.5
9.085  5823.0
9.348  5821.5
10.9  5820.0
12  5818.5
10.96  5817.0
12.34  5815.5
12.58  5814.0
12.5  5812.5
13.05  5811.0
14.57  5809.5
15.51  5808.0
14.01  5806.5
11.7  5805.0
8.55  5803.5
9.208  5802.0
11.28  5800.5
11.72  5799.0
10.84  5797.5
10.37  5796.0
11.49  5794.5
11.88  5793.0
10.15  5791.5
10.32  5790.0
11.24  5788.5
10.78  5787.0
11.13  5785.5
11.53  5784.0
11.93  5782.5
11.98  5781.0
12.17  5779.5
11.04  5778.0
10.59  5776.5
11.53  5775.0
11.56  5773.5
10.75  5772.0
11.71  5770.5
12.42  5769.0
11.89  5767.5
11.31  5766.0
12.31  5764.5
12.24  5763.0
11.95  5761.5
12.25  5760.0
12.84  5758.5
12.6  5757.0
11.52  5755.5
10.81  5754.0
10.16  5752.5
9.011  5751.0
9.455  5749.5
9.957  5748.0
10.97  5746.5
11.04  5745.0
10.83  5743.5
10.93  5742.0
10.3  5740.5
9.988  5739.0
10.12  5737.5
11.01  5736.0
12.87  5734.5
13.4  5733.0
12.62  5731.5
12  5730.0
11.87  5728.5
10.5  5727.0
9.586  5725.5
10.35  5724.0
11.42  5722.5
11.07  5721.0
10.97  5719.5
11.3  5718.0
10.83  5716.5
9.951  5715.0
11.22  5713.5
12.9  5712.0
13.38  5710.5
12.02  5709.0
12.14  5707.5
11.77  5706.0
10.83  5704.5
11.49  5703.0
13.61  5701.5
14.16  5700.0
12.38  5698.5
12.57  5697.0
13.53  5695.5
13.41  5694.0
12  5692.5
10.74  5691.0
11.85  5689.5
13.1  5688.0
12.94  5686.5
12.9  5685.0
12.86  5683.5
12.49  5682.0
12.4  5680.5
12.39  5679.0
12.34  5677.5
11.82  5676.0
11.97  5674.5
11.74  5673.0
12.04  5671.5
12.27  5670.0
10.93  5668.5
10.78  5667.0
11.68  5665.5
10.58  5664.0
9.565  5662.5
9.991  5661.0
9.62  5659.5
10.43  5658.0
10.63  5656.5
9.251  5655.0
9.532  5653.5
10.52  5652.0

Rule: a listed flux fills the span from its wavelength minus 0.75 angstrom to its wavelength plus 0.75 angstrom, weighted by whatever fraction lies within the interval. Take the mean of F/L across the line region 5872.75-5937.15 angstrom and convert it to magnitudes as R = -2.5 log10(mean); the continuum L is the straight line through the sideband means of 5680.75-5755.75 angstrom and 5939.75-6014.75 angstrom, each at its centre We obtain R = 0.08 mag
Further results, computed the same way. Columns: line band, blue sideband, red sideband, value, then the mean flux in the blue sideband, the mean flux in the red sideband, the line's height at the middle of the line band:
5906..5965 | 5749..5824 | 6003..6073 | 0.019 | 11.5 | 11.9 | 11.7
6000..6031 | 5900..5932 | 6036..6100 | 0.004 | 11.1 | 12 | 11.7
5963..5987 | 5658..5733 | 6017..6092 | 0.028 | 11.8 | 12.1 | 12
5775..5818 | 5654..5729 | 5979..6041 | 0.008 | 11.6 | 11.8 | 11.7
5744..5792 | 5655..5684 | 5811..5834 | 0.044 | 11.3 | 12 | 11.8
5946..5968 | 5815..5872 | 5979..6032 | -0.058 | 11.9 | 11.7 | 11.8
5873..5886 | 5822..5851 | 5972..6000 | 0.085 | 12.2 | 11.7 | 12.1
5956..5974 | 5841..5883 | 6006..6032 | -0.059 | 11.6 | 11.7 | 11.6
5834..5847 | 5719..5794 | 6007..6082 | -0.066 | 11.3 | 11.9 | 11.4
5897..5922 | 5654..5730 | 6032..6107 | 0.090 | 11.6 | 11.9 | 11.8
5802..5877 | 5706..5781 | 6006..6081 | -0.035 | 11.4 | 11.9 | 11.5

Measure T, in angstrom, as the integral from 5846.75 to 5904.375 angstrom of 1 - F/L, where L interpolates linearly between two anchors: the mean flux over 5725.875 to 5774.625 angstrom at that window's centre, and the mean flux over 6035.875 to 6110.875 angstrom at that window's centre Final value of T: 1.8 angstrom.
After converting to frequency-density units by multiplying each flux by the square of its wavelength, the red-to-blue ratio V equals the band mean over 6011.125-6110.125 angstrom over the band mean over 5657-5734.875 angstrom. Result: 1.1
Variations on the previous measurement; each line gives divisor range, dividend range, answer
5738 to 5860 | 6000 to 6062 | 1.12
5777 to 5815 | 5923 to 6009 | 1.07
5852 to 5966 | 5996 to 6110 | 1.10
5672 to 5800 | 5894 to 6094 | 1.10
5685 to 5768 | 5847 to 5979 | 1.05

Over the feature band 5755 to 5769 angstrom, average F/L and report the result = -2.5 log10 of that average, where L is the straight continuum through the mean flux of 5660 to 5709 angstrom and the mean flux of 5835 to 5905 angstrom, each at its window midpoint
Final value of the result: -0.03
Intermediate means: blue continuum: 12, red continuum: 11.4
